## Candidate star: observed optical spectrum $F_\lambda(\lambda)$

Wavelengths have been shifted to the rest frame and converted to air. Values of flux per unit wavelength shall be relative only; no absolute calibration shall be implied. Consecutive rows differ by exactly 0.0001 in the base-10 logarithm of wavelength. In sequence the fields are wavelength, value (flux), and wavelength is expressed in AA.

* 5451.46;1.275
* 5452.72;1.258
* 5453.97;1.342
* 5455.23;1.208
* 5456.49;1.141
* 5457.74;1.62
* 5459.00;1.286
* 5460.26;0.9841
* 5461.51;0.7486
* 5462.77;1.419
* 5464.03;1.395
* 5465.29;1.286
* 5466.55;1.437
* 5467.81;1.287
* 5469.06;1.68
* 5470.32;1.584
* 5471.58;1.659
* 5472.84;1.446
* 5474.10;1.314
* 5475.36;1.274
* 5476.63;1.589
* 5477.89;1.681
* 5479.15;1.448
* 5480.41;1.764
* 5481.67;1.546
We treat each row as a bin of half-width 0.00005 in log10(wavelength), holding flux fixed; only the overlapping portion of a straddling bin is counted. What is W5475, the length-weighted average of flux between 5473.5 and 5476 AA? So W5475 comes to 1.29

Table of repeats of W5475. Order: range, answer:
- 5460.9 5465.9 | 1.21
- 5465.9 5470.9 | 1.5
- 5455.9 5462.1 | 1.16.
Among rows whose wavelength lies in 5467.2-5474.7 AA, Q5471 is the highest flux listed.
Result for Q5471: 1.68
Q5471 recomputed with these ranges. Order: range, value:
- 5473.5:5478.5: 1.681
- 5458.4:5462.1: 1.286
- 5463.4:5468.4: 1.437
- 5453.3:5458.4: 1.62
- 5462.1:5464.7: 1.419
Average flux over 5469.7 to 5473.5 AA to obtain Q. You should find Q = 1.56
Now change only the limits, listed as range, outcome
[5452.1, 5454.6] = 1.3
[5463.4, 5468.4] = 1.35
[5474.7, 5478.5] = 1.51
